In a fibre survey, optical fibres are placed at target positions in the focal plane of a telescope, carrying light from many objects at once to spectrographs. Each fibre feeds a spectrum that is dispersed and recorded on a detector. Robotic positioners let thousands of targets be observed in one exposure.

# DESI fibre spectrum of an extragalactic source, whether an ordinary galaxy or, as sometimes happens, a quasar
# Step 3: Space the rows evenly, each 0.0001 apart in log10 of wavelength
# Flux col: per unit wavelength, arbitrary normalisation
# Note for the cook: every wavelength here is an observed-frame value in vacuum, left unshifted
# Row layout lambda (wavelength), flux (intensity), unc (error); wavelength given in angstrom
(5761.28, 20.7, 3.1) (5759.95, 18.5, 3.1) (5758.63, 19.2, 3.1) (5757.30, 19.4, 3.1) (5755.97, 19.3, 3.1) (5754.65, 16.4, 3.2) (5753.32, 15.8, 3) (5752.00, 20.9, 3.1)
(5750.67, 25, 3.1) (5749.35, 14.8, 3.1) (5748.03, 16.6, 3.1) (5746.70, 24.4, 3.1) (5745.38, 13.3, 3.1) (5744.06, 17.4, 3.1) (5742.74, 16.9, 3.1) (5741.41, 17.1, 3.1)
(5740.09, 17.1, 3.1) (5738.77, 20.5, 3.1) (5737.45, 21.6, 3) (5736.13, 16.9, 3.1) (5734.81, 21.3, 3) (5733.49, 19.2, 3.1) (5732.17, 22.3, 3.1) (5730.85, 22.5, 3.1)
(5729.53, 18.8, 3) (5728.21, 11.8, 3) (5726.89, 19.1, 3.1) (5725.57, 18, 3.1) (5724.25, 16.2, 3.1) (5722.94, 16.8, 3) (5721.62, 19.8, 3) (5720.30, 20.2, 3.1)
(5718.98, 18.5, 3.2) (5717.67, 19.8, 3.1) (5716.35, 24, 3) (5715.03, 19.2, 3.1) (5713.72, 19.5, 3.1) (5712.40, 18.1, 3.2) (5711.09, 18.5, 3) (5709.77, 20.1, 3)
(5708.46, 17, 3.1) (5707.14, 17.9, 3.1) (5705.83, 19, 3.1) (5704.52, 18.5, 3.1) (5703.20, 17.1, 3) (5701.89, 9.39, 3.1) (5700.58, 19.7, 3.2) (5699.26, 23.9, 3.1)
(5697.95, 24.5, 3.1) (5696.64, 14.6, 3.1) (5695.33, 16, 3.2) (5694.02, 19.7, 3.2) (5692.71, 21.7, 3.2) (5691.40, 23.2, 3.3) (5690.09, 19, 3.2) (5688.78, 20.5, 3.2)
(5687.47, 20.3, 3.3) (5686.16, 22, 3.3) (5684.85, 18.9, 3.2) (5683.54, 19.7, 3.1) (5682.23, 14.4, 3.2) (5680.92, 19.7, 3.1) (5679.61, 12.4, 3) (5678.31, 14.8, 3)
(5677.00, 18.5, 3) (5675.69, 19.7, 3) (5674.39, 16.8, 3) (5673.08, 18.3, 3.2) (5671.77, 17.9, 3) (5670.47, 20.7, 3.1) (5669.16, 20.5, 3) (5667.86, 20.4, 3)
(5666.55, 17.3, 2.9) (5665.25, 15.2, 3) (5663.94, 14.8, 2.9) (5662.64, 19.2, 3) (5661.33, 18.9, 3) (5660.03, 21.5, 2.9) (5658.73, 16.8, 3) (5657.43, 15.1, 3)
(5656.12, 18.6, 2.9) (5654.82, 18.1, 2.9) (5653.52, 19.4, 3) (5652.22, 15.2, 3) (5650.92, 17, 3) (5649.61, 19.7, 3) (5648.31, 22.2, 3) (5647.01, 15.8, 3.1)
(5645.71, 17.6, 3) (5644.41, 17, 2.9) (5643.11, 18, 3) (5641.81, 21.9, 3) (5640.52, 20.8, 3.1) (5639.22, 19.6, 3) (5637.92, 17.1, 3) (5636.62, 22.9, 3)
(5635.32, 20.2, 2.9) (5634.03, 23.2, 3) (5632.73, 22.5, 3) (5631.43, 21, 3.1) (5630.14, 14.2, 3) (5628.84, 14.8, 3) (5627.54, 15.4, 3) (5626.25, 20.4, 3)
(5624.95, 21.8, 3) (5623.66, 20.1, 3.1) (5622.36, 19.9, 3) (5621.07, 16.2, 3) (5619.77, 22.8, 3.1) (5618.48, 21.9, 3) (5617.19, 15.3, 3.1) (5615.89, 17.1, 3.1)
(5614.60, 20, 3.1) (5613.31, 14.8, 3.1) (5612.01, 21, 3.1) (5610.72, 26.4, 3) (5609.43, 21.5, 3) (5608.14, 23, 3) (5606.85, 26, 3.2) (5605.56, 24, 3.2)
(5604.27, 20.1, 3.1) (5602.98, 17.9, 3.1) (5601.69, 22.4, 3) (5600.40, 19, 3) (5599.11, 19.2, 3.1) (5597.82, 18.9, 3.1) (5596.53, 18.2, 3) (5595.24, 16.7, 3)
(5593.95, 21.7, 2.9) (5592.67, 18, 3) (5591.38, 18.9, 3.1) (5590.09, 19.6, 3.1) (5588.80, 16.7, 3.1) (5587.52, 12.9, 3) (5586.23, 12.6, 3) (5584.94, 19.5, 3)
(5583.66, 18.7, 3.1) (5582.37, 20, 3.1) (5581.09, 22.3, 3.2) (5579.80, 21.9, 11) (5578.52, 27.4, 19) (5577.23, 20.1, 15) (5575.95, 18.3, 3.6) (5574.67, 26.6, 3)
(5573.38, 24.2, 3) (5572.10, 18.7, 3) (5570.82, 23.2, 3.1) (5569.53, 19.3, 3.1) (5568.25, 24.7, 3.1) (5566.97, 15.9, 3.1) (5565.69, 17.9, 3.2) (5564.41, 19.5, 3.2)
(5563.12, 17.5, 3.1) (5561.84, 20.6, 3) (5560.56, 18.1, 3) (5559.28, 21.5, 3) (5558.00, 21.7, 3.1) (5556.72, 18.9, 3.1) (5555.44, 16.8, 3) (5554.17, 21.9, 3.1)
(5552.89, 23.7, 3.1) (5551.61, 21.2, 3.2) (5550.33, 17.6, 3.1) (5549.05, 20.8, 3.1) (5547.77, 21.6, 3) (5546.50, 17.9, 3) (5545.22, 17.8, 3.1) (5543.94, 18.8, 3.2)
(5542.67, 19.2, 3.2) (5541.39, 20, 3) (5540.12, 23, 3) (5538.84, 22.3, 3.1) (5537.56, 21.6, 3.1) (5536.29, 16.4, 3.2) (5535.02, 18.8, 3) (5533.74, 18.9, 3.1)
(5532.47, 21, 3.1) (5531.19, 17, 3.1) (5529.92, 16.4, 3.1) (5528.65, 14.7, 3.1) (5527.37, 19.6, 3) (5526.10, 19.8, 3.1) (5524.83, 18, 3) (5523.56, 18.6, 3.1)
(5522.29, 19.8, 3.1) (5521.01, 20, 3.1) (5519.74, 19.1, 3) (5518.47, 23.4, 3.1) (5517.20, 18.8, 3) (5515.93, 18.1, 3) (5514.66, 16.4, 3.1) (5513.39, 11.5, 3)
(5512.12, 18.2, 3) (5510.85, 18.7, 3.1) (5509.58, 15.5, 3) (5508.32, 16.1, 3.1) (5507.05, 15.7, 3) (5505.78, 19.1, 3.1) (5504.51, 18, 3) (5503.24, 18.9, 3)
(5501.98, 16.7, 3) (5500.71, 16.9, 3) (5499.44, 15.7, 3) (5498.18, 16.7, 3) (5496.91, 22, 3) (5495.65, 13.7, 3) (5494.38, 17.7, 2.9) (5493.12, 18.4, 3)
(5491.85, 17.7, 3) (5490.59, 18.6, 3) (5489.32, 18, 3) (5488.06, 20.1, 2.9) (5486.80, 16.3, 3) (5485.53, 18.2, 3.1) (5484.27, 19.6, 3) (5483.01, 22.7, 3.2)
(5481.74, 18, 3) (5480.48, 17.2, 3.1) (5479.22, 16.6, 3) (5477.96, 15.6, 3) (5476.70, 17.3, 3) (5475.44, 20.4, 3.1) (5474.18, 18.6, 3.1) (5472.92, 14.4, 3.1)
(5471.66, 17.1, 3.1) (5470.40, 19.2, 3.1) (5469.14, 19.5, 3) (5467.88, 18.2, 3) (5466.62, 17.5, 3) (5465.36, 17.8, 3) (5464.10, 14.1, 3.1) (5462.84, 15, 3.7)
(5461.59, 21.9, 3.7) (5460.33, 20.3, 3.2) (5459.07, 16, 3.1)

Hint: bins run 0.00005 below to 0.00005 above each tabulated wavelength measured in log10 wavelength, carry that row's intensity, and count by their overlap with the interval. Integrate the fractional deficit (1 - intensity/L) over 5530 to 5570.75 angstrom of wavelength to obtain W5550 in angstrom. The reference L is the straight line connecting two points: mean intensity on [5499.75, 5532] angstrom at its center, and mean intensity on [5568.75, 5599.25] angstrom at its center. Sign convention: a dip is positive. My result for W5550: -2.1 angstrom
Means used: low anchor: 17.8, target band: 19.7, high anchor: 19.8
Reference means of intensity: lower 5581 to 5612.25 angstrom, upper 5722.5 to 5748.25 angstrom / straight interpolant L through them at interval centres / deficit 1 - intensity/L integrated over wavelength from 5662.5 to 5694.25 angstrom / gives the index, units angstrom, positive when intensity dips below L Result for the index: 0.6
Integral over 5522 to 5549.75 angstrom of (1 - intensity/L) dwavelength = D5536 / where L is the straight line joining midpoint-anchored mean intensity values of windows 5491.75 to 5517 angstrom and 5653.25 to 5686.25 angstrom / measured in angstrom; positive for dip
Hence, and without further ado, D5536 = -3.1 angstrom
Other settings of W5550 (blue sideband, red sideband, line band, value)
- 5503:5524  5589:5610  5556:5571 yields -0.4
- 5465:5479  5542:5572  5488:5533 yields 2.0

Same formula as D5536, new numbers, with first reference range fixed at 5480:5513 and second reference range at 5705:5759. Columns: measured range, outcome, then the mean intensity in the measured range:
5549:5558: -1.1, 20.2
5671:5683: 1.0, 17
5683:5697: -0.8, 19.7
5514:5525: -0.8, 19.2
